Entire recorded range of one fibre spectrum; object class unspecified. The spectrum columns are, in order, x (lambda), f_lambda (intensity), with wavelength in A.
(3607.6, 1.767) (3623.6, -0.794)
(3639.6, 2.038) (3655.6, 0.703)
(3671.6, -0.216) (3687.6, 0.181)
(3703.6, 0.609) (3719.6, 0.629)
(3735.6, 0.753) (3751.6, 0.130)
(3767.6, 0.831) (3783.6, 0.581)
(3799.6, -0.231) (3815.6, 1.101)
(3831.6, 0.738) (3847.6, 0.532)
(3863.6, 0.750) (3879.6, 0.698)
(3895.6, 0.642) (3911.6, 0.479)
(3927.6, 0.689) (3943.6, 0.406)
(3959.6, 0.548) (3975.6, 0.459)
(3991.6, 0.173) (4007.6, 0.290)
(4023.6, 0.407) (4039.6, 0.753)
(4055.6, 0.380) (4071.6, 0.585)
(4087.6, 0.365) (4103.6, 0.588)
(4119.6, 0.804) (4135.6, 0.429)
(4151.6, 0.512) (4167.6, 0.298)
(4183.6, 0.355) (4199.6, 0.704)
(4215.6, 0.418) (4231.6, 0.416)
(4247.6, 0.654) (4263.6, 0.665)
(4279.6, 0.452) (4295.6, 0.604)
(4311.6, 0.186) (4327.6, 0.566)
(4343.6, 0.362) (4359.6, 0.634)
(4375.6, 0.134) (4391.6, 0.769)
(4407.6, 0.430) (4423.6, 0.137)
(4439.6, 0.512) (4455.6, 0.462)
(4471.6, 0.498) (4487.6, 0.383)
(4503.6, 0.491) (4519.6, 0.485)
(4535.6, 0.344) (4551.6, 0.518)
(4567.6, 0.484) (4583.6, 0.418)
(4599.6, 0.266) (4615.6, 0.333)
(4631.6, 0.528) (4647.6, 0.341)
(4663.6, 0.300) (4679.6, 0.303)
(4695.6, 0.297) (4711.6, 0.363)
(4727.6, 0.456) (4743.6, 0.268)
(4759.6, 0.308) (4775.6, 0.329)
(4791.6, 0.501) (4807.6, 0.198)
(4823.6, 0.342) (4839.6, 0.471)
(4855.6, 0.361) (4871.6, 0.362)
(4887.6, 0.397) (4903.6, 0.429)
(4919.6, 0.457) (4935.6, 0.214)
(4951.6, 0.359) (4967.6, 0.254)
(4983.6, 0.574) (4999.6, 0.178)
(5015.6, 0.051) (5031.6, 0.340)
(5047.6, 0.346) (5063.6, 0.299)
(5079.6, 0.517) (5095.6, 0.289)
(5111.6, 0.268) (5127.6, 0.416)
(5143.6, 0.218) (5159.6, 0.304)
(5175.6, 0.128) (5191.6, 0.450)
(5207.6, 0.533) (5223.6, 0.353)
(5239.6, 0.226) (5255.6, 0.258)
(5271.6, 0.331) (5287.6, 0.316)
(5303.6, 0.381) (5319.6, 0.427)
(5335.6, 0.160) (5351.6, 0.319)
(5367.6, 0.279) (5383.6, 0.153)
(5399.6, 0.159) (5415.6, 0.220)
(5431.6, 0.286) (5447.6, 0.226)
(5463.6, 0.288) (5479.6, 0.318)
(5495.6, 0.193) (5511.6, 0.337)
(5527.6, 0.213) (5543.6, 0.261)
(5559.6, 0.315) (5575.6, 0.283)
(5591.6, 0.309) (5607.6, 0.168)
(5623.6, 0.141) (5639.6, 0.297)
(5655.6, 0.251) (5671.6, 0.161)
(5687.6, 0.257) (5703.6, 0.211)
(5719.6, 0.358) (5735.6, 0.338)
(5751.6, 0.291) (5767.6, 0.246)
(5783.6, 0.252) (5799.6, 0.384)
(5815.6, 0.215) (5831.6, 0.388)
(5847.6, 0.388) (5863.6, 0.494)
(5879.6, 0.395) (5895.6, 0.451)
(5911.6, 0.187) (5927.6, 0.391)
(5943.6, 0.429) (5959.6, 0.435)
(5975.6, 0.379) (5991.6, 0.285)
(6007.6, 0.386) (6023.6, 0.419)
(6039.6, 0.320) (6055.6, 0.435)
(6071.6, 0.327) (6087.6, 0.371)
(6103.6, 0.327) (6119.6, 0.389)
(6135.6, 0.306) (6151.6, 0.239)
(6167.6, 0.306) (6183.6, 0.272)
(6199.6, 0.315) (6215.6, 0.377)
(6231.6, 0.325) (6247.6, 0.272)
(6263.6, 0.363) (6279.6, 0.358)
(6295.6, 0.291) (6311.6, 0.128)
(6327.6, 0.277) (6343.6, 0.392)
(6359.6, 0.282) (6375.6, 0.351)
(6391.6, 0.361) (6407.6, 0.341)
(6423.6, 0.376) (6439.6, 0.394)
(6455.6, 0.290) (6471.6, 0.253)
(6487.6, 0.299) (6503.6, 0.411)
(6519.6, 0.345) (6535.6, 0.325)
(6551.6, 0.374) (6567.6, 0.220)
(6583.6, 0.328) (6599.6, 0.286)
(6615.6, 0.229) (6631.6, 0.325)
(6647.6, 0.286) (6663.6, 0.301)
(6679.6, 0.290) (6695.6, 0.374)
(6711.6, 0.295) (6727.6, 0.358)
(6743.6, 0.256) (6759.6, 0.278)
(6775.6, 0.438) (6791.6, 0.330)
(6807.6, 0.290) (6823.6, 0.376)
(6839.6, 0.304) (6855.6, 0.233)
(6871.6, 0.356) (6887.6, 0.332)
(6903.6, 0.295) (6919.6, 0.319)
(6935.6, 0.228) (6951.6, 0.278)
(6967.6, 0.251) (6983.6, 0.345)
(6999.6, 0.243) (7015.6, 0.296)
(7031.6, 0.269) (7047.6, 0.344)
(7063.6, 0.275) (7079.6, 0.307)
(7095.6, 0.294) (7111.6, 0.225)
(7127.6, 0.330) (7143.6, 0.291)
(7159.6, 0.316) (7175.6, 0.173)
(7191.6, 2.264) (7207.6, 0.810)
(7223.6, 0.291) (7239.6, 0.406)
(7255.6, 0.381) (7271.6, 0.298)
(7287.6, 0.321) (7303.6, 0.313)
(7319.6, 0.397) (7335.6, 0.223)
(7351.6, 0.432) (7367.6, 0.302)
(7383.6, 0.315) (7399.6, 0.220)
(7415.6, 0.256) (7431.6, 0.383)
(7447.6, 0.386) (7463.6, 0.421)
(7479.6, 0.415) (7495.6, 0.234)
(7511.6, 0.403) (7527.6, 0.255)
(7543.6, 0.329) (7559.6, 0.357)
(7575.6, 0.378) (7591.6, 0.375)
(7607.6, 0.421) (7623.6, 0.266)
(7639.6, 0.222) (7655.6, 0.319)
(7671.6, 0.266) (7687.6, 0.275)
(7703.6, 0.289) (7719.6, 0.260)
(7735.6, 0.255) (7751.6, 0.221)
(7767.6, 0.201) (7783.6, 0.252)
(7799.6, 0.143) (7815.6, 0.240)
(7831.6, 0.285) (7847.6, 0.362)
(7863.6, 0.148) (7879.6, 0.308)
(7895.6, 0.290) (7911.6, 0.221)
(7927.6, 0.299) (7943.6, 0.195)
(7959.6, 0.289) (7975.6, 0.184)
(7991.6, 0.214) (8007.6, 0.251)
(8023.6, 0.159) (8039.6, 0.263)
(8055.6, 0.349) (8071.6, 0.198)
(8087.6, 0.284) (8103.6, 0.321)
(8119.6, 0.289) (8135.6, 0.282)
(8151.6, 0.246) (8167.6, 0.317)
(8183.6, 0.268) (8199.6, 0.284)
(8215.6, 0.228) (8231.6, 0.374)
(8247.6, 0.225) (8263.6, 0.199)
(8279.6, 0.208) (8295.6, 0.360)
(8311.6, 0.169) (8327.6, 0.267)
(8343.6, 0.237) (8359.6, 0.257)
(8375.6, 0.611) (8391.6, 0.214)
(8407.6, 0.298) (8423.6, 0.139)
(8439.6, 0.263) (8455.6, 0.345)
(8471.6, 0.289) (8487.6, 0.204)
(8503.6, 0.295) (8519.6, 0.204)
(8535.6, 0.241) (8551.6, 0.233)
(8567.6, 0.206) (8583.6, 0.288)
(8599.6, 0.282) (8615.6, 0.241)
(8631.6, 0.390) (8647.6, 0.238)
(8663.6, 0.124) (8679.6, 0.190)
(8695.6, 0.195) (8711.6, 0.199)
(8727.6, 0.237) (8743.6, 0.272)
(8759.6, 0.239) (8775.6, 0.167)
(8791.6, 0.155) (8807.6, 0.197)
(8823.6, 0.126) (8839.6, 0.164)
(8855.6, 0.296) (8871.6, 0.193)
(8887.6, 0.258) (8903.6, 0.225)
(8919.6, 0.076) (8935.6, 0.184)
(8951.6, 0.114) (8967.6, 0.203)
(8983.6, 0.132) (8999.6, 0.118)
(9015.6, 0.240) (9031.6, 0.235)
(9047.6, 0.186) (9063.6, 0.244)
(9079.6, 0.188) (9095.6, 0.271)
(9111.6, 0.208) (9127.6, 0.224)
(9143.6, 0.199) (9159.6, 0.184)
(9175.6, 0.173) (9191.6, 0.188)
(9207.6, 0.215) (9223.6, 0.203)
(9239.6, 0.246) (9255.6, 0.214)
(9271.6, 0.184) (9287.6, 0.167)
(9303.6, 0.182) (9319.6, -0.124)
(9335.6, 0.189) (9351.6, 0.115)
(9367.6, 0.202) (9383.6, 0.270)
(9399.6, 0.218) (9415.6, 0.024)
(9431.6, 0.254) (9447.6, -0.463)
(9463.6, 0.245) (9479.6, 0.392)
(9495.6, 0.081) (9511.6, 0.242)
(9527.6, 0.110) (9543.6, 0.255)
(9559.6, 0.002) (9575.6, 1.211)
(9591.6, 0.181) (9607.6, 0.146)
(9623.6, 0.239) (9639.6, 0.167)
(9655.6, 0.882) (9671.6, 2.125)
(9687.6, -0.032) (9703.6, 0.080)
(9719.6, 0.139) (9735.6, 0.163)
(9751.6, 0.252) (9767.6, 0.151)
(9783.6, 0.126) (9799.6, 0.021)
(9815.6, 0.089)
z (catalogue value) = 0.93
